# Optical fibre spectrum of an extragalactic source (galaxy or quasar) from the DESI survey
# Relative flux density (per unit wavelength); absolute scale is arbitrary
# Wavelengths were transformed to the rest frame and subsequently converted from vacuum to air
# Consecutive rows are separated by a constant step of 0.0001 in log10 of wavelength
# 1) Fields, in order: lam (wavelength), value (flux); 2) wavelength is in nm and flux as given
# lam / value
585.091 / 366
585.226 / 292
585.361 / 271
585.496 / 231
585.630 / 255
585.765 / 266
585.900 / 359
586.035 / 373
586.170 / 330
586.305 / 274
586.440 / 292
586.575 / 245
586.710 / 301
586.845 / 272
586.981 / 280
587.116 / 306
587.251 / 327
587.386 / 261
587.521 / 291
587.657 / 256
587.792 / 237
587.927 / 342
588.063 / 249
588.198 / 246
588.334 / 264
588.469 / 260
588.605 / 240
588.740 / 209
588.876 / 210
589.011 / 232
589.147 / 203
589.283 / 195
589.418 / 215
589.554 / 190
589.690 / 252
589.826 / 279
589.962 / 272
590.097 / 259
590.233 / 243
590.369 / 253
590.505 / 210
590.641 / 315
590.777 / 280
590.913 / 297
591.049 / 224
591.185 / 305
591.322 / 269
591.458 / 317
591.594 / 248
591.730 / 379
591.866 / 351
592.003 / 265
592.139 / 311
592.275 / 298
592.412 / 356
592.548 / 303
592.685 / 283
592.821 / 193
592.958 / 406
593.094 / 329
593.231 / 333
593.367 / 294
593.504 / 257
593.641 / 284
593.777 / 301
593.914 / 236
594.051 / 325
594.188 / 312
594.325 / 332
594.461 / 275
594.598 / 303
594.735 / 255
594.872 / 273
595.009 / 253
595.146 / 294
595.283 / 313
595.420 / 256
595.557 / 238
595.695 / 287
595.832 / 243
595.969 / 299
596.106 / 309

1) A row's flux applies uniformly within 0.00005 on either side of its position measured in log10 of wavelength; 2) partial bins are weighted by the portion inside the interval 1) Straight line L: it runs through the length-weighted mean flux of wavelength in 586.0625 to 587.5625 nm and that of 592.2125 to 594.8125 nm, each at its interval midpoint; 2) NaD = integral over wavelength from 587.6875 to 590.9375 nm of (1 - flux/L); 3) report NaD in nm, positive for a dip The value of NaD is 0.51 nm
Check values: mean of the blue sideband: 291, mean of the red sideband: 299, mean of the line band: 247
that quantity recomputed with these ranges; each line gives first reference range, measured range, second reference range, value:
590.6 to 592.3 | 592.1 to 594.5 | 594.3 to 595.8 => -0.125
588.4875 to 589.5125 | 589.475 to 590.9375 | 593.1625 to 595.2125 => -0.152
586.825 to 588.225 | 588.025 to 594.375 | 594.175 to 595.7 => 0.147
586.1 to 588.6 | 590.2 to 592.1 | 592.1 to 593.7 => 0.079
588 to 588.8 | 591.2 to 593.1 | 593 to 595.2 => -0.211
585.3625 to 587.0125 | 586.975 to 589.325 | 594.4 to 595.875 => 0.244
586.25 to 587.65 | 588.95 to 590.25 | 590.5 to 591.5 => 0.220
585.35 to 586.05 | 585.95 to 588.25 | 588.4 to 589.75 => -0.244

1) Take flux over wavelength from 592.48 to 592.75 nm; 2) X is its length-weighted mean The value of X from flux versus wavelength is 293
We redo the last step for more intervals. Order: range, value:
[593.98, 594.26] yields 317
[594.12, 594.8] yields 296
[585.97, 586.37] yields 326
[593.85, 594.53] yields 296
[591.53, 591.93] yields 327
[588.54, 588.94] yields 220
